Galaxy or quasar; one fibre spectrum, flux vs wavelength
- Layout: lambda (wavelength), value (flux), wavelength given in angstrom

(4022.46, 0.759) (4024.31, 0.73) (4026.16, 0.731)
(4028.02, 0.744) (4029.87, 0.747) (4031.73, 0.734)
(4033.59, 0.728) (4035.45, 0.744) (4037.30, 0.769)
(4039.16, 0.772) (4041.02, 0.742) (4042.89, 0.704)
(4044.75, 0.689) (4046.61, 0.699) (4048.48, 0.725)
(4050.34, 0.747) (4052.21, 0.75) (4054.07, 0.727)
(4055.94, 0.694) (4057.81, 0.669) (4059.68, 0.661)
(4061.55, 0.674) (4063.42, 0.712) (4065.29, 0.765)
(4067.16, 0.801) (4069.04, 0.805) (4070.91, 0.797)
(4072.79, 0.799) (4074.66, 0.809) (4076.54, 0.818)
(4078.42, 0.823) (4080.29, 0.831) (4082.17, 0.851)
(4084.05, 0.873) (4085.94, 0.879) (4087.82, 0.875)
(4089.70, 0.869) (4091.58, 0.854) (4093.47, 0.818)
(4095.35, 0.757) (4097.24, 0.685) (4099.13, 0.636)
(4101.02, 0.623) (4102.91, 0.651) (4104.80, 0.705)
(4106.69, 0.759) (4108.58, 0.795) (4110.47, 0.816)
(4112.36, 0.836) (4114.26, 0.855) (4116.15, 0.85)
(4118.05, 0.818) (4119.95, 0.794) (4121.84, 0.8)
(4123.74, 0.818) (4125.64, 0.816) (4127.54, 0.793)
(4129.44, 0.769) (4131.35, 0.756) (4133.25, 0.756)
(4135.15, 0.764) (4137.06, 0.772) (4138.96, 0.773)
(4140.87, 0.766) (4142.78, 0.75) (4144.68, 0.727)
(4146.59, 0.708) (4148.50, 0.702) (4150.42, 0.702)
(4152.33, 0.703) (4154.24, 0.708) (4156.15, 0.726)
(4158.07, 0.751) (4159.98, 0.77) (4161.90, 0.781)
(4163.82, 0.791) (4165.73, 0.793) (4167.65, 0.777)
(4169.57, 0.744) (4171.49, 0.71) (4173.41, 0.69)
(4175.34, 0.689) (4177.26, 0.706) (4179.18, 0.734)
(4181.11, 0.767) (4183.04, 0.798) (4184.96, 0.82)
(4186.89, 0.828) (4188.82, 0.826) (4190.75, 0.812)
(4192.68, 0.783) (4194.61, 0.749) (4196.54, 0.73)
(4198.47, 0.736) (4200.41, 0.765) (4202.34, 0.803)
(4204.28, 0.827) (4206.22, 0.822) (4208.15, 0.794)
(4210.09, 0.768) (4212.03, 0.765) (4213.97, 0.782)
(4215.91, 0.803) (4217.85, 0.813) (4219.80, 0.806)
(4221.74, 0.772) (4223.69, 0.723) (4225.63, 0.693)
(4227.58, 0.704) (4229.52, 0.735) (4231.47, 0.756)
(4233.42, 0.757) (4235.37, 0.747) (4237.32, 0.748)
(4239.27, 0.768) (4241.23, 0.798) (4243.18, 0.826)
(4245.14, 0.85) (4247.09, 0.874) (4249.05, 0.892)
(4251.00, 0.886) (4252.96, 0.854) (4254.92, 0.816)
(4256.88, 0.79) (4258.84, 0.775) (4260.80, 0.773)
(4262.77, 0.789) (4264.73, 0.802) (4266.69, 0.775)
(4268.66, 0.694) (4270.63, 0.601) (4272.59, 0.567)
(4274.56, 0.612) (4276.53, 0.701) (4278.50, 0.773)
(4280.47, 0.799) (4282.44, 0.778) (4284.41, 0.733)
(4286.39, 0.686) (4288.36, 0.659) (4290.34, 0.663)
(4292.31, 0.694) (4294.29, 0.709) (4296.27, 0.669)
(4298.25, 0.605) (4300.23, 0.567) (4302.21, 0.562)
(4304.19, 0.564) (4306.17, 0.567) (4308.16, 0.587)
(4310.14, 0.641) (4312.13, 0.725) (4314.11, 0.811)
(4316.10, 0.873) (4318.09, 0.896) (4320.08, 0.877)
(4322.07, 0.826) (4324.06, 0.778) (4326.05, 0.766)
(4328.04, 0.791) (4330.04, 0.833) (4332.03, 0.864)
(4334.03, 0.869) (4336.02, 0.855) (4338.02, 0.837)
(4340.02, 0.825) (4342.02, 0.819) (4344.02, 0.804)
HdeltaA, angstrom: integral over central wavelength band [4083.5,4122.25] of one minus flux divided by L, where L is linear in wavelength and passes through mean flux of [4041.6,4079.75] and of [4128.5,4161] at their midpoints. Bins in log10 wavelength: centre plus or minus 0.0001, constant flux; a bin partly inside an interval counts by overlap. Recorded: -2.3 angstrom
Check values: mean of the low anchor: 0.744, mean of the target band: 0.787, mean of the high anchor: 0.741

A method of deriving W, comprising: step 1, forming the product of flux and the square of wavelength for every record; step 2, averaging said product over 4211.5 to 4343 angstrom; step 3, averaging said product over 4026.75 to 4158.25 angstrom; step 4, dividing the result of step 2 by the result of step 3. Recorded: 1.1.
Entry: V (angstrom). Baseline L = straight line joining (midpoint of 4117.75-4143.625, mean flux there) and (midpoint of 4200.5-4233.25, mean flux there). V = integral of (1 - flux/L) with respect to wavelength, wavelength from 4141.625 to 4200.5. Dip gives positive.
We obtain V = 1.98 angstrom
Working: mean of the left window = 0.781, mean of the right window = 0.772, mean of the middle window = 0.751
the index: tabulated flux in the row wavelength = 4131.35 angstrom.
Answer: 0.756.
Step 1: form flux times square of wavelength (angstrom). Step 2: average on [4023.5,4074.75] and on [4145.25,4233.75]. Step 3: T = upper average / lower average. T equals 1.1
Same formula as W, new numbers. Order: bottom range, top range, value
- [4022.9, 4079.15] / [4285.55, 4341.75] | 1.12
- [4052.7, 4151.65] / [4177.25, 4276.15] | 1.06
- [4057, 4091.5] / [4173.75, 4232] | 1.03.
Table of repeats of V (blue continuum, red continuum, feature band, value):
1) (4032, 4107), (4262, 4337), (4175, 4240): -2.7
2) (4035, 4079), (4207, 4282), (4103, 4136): -1.7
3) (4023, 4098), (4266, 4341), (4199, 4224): -1.6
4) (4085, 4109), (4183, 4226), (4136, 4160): 1.2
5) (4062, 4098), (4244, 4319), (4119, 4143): 0.3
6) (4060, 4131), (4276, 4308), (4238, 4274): -4.8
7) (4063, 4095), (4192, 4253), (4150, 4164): 1.1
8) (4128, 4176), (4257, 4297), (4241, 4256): -2.7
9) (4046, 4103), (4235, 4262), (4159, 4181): 1.3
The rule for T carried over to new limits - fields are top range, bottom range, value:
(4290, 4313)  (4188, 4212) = 0.84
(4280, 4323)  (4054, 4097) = 0.99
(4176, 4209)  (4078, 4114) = 1.04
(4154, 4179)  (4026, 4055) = 1.07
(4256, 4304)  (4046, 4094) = 0.98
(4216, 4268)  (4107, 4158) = 1.08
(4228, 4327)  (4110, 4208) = 1.02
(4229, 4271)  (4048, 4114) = 1.11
